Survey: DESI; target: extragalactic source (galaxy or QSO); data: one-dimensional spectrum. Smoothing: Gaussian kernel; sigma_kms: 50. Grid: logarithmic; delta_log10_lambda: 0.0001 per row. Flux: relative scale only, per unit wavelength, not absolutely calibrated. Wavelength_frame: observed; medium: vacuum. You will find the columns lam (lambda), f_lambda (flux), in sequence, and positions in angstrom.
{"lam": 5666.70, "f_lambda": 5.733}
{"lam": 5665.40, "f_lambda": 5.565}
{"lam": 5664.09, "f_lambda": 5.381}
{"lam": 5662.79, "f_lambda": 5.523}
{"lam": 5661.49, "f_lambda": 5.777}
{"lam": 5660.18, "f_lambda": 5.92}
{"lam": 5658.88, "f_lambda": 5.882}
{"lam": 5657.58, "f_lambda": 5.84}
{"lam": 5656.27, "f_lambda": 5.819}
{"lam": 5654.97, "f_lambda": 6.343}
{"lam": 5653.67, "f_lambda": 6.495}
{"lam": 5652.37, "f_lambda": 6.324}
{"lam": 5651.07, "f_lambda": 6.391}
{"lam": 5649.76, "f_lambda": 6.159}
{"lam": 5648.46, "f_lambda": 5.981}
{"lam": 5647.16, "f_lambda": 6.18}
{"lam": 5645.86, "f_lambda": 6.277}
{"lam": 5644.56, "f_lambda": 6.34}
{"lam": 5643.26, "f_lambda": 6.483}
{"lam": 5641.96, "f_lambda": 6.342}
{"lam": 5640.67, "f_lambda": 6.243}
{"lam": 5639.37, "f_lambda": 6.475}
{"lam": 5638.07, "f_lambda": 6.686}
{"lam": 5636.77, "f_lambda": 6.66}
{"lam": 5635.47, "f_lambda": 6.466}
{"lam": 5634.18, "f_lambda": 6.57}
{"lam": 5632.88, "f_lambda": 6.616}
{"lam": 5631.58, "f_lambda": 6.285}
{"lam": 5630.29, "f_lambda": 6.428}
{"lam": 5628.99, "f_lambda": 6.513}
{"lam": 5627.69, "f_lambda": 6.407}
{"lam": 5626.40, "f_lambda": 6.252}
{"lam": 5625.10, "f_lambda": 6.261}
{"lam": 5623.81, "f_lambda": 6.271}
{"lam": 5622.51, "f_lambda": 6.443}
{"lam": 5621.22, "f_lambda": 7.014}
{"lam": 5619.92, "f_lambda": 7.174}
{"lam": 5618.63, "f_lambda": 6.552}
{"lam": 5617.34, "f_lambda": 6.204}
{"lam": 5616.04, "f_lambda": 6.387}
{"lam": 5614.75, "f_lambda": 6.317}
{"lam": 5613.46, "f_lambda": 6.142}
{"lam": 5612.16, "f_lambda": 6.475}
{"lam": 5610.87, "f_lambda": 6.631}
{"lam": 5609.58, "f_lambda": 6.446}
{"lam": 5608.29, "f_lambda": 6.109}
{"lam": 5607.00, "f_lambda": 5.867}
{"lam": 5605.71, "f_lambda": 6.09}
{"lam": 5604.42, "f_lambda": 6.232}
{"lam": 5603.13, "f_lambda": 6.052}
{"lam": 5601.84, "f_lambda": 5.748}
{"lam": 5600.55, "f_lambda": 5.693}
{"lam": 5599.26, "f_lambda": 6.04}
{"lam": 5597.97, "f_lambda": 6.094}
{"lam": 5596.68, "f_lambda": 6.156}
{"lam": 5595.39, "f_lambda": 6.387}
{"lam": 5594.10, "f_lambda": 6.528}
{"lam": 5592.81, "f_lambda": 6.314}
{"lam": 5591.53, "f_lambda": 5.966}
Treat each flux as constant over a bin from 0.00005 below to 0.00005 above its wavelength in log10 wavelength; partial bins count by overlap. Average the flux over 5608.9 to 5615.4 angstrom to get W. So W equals 6.4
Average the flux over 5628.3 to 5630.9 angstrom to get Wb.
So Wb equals 6.45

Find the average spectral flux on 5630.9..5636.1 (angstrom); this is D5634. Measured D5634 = 6.49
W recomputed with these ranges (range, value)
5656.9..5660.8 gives 5.88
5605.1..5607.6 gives 5.98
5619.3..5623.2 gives 6.86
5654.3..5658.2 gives 6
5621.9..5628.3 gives 6.33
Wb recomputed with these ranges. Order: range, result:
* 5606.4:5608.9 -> 5.99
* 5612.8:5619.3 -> 6.32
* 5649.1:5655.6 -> 6.34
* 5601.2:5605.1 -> 6.01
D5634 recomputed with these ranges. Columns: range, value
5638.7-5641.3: 6.35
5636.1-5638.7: 6.66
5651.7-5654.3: 6.42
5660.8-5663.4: 5.65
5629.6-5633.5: 6.44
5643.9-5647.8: 6.27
